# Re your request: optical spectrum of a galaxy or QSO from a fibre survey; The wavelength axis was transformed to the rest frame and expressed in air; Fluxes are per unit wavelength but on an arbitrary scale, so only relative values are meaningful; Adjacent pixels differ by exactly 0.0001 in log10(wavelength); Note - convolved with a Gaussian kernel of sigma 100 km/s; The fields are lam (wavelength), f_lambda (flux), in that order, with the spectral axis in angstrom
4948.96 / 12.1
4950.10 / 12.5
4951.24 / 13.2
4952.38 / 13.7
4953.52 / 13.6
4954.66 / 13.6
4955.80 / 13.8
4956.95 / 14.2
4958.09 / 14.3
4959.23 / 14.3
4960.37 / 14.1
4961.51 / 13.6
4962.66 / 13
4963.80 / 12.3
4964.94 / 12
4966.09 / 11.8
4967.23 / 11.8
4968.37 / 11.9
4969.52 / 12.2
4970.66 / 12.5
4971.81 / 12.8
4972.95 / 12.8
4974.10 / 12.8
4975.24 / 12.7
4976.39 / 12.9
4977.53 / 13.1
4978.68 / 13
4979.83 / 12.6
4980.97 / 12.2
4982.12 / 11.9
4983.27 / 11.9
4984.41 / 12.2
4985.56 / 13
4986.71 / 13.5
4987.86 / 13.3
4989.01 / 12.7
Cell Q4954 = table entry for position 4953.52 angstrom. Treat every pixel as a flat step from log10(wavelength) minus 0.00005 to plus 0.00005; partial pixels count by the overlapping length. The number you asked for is 13.6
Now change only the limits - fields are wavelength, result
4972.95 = 12.8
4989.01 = 12.7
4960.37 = 14.1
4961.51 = 13.6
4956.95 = 14.2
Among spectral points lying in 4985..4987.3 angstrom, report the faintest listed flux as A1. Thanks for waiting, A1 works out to 13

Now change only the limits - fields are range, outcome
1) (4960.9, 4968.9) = 11.8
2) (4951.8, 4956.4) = 13.6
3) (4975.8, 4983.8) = 11.9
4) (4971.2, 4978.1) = 12.7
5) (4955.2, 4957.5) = 13.8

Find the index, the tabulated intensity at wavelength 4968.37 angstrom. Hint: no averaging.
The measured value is 11.9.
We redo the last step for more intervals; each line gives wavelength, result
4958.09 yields 14.3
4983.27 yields 11.9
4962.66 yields 13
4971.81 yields 12.8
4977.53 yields 13.1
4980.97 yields 12.2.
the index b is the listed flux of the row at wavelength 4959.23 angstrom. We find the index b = 14.3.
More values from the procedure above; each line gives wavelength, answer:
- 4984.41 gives 12.2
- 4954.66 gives 13.6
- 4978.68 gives 13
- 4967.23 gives 11.8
